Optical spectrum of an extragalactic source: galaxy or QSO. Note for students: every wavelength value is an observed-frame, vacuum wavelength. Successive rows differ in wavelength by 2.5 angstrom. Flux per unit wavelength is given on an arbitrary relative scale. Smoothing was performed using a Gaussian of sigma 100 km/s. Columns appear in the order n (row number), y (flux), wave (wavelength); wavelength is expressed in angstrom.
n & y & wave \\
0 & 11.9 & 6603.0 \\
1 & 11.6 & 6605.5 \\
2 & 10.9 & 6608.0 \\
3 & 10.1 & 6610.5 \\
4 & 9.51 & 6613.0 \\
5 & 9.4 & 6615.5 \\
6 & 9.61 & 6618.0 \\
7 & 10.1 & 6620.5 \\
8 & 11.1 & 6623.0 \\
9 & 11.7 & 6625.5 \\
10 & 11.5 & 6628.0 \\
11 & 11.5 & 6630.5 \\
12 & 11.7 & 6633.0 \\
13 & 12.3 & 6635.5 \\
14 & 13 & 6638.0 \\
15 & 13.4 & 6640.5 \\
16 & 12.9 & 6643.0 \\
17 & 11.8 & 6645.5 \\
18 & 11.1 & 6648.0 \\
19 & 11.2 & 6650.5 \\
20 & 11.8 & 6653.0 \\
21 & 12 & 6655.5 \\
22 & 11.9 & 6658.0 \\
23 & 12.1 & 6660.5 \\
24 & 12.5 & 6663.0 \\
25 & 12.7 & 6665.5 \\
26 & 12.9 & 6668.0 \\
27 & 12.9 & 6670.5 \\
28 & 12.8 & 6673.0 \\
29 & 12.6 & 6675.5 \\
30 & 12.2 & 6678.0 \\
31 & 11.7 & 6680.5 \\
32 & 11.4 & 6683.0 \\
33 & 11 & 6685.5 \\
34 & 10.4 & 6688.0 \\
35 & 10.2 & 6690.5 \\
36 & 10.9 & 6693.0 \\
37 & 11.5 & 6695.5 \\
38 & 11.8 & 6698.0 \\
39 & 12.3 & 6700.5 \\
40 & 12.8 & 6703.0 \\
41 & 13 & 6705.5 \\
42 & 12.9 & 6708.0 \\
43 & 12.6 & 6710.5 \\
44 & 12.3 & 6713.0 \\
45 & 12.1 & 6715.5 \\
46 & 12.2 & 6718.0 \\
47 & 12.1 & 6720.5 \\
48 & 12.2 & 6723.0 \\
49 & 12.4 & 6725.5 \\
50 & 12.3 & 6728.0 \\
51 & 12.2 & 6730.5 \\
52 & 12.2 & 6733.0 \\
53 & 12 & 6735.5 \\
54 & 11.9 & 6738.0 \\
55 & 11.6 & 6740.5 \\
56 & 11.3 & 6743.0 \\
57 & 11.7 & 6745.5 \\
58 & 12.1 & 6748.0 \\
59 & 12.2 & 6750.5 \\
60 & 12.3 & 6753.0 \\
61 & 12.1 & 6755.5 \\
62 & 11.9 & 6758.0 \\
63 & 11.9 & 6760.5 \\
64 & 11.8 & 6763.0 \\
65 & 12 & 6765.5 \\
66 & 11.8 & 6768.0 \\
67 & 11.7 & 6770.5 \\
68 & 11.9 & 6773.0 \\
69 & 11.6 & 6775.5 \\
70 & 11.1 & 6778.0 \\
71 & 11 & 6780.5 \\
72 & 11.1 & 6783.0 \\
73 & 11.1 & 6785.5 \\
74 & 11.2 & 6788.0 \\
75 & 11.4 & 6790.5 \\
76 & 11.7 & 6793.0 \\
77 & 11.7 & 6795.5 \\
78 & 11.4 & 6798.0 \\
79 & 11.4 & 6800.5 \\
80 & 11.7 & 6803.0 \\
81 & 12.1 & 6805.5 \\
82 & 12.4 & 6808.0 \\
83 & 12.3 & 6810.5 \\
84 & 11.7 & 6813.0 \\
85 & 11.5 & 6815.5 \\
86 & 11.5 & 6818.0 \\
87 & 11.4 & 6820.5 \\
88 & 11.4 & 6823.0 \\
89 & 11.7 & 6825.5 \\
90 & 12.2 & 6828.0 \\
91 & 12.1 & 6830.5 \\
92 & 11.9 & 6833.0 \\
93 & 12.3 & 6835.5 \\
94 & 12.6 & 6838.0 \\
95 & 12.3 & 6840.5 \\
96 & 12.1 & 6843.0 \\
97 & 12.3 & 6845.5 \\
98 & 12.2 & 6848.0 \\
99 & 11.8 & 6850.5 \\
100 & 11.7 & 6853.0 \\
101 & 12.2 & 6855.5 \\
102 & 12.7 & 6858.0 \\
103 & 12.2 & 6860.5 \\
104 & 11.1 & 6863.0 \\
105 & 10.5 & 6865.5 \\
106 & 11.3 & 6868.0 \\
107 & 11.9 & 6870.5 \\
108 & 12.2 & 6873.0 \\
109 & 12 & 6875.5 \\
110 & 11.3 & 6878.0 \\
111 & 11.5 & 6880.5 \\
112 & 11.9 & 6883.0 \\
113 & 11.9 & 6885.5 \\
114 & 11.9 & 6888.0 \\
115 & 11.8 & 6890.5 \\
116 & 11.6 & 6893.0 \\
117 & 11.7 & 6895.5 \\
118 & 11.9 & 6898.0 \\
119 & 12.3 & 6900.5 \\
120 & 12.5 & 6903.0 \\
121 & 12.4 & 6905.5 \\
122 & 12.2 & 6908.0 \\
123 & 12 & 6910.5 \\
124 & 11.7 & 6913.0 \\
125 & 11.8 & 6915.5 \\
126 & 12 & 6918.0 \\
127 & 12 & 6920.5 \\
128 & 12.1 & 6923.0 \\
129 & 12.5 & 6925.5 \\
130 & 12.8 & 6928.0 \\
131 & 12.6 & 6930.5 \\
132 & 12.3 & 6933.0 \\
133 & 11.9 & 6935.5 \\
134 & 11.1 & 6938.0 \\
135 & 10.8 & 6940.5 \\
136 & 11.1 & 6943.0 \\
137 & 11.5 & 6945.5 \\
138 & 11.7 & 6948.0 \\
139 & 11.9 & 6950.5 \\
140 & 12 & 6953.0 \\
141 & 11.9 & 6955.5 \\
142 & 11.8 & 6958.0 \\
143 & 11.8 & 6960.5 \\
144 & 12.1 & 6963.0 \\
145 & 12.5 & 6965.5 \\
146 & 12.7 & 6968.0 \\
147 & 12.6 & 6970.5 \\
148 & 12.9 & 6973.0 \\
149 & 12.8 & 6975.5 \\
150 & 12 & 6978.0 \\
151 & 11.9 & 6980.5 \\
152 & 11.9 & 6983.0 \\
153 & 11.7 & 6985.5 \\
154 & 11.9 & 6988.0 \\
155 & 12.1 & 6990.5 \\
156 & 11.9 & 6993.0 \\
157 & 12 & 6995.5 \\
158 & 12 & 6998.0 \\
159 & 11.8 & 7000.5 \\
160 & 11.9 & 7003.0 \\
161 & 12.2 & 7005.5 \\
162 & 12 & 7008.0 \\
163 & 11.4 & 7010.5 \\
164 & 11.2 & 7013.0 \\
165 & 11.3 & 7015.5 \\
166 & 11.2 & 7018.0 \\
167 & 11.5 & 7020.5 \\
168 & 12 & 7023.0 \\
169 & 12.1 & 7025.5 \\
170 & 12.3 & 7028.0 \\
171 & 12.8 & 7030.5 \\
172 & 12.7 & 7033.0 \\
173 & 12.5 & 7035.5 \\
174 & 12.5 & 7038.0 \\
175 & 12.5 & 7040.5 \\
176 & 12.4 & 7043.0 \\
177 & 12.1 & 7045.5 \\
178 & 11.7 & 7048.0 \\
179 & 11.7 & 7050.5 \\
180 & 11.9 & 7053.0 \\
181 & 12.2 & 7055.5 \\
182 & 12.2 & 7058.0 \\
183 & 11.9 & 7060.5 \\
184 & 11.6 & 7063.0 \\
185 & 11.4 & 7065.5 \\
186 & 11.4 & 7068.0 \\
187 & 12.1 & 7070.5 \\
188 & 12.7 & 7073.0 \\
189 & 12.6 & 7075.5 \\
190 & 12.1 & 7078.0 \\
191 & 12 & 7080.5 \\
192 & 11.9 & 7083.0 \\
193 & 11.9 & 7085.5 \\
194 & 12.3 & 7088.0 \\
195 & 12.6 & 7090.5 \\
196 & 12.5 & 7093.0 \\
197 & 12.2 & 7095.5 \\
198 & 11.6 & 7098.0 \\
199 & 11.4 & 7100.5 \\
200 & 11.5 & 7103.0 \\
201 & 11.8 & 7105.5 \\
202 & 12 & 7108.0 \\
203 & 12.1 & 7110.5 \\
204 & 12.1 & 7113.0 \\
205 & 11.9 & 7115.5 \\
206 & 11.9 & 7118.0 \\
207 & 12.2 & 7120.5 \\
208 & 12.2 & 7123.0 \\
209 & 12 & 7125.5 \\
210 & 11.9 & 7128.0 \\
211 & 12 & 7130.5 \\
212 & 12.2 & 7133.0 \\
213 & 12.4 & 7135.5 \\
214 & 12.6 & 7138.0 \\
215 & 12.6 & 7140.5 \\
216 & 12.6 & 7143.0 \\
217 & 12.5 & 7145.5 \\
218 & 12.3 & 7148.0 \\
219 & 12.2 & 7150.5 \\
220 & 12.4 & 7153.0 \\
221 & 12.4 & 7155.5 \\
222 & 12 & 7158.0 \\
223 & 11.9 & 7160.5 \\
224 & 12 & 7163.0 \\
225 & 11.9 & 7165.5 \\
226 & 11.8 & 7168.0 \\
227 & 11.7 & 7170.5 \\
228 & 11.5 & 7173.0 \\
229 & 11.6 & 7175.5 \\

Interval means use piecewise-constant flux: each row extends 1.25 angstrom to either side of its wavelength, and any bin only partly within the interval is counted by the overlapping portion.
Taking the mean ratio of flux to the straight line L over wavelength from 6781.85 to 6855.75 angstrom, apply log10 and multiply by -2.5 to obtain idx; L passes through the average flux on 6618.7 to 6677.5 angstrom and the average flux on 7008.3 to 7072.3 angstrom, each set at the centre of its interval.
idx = 0.02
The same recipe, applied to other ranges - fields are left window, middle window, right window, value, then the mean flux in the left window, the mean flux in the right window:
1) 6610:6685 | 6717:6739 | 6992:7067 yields -0.04 mag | 11.7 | 12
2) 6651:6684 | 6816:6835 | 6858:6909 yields 0.02 mag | 12.3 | 11.8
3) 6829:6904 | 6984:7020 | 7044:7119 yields 0.02 mag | 11.9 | 12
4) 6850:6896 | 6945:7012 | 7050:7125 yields -0.01 mag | 11.7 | 12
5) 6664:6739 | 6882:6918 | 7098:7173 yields 0.01 mag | 12.1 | 12.1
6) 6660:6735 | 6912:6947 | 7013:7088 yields 0.02 mag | 12.1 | 12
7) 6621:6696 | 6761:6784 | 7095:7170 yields 0.03 mag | 11.9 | 12.1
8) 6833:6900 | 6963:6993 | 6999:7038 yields -0.03 mag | 11.9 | 11.9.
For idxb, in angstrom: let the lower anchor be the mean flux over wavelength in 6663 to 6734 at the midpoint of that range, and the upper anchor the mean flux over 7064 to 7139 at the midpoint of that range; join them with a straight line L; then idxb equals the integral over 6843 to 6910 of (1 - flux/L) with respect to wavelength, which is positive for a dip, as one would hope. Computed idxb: 1.0 angstrom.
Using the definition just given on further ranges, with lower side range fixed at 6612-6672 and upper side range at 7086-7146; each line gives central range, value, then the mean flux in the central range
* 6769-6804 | 1.2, 11.4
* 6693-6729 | -1.5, 12.3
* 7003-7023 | 0.7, 11.6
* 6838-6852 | -0.3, 12.2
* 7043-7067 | 0.4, 11.9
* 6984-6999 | 0.1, 11.9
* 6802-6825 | 0.2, 11.8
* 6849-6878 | 0.3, 11.8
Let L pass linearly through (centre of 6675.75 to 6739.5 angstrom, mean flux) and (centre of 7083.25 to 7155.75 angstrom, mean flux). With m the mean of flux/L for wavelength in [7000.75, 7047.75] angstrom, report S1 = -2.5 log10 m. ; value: 0.01 mag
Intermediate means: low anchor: 12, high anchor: 12.1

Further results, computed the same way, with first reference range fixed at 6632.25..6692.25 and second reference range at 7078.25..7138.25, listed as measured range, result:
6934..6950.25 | 0.06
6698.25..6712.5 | -0.05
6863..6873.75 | 0.06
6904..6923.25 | 0.00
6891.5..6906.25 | 0.00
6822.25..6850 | -0.01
